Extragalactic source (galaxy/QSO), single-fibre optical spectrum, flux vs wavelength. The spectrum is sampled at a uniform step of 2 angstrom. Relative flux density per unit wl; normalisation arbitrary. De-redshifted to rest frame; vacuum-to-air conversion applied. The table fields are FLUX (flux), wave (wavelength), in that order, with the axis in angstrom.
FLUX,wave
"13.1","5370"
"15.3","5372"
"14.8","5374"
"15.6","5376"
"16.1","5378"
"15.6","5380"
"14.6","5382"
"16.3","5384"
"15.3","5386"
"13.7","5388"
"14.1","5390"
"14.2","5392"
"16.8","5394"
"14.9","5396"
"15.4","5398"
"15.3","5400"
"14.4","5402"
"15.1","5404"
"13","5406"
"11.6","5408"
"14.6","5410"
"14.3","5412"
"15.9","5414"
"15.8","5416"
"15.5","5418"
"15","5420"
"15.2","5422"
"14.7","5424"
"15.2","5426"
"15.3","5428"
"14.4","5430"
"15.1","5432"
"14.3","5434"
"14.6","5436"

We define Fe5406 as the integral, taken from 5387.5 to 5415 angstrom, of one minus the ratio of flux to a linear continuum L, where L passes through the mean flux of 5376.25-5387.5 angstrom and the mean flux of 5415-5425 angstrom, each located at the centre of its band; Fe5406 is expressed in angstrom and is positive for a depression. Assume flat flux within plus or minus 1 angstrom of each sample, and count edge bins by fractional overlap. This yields 1.5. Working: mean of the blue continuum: 15.5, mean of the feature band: 14.5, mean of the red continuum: 15.2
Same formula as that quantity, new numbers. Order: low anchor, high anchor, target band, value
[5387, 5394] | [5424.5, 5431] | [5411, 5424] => -0.4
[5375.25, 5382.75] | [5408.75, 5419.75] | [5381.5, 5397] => 0.4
